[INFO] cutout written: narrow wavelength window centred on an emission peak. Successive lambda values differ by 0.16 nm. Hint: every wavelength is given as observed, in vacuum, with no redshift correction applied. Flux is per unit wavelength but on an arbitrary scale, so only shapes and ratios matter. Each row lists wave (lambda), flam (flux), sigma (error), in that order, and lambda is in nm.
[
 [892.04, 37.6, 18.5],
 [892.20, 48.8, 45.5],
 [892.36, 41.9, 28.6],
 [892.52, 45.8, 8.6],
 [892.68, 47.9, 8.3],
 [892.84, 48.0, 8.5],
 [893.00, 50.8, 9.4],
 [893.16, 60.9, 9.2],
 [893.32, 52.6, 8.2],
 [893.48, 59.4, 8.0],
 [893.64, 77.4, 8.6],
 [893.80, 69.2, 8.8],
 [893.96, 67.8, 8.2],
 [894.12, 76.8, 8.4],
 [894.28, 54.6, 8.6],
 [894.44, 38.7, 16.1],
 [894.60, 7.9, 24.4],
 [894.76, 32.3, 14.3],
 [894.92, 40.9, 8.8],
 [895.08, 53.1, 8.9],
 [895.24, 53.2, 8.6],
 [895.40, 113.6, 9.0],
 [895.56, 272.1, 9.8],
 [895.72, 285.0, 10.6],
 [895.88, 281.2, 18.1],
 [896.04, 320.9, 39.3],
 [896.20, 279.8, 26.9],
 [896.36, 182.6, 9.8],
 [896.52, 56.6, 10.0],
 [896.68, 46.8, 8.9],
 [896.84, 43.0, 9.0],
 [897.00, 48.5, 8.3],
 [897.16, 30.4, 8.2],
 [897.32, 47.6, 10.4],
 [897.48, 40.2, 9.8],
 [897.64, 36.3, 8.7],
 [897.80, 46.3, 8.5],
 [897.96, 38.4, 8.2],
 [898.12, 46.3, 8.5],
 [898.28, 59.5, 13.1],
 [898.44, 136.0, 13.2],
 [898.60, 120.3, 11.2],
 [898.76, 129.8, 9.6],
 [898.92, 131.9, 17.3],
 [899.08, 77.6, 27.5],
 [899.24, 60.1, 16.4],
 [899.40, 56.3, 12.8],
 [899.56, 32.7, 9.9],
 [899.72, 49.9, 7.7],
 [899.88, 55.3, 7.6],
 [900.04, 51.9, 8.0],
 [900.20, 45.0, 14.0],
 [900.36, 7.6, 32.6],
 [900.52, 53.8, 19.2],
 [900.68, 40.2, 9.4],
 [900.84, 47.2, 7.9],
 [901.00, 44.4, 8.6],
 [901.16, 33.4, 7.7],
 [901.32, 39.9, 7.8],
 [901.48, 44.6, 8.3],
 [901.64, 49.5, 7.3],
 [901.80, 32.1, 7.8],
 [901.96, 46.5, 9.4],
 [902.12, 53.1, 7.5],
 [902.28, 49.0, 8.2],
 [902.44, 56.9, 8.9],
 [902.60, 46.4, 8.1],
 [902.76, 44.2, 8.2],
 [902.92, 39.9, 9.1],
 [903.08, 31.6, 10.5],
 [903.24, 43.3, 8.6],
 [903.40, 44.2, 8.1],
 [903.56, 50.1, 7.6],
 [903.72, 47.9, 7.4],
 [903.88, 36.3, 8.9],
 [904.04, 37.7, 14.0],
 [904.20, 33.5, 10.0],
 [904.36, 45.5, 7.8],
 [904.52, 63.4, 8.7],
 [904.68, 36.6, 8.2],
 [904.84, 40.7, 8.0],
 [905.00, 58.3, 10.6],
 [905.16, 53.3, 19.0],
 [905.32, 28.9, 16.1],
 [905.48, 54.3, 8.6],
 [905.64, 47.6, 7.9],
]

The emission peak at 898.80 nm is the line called [N II] 6583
